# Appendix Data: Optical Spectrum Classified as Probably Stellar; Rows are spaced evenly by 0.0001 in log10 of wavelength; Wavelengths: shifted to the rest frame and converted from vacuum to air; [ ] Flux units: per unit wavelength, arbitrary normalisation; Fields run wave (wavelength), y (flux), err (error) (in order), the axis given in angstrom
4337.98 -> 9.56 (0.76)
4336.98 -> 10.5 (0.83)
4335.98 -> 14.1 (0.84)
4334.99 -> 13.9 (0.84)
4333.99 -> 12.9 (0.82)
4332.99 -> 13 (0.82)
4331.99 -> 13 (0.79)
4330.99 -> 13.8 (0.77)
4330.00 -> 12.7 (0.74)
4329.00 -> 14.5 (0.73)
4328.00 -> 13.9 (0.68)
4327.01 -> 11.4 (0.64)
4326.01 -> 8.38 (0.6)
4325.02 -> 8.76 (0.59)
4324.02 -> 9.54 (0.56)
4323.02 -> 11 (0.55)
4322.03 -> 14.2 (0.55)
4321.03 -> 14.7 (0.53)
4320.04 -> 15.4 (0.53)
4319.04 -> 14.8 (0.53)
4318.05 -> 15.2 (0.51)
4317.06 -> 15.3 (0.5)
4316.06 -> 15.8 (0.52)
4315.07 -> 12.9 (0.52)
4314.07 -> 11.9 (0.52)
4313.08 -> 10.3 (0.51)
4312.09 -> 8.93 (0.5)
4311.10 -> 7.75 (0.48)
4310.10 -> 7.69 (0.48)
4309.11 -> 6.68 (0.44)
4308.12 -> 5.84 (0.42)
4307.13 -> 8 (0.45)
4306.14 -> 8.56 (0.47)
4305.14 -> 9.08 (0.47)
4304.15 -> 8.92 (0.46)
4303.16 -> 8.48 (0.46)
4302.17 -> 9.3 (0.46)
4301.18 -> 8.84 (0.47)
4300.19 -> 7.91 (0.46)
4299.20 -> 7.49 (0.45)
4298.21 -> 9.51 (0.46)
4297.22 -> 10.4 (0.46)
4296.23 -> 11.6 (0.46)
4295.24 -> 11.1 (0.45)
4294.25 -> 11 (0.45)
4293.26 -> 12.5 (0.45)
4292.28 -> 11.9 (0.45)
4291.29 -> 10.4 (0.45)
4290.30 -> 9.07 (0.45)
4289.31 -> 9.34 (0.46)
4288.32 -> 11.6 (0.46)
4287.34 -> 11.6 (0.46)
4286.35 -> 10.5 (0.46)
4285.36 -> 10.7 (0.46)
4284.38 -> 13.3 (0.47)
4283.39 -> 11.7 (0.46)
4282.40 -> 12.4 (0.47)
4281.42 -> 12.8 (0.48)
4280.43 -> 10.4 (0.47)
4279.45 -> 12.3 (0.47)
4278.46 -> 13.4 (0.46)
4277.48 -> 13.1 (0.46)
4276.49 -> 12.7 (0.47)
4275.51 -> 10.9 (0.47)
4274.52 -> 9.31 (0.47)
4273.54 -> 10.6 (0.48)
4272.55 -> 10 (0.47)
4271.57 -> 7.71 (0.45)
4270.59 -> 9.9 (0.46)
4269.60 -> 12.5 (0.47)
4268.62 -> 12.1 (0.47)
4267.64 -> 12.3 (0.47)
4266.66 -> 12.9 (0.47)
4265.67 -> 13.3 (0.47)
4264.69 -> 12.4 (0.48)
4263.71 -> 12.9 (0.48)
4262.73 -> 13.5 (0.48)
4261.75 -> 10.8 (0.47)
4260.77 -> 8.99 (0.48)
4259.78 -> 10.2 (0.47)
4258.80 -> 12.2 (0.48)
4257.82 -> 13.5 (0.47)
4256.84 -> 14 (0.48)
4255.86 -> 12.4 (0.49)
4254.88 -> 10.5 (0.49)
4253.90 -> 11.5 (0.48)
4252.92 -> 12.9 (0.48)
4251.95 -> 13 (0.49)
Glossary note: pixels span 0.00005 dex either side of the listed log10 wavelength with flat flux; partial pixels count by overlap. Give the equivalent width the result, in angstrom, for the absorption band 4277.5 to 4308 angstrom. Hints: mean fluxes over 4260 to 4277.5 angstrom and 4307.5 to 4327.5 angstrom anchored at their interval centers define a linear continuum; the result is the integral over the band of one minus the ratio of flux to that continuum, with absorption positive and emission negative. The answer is 2.4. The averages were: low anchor 11.4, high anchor 11.3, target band 10.5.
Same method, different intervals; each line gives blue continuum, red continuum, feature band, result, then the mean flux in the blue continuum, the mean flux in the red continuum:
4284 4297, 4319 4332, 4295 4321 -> 3.2 angstrom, 11.1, 12.5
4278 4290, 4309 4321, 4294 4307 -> 2.8 angstrom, 11.6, 12.2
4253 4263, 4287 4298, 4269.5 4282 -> 0.2 angstrom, 11.8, 10.9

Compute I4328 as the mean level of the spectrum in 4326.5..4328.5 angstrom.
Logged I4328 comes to 12.6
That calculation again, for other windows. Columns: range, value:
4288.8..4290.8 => 9.19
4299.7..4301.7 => 8.39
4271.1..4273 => 8.86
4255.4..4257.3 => 13.2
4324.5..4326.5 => 8.59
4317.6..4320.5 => 15.1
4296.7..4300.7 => 8.84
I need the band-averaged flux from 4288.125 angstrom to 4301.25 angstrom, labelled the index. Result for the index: 10.2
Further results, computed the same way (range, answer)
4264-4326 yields 11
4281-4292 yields 11.2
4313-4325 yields 13.3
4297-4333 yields 10.9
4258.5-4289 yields 11.6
